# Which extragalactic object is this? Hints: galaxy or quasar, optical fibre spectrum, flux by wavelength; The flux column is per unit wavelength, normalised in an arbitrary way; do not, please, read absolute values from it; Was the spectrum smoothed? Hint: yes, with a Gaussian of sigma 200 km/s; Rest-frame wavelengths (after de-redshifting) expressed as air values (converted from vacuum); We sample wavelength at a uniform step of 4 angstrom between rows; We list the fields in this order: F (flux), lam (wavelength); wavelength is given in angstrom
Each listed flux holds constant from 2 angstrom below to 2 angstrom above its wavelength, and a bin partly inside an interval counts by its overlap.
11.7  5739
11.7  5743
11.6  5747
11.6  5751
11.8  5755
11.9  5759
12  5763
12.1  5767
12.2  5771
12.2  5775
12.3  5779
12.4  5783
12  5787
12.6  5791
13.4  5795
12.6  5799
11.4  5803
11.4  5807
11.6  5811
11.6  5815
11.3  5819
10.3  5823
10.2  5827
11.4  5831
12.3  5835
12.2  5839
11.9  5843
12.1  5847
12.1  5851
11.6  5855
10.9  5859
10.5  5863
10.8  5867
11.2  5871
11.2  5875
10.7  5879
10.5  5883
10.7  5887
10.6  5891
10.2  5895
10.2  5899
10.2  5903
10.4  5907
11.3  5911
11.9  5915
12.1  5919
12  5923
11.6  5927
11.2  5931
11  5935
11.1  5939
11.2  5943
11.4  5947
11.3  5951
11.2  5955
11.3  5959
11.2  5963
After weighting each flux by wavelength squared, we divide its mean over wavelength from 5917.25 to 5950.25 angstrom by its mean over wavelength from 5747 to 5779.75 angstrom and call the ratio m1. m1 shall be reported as 1.0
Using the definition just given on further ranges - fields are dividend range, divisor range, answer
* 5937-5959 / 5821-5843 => 1.03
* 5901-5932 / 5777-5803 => 0.95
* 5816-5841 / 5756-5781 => 0.95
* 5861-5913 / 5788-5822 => 0.92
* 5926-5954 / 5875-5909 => 1.09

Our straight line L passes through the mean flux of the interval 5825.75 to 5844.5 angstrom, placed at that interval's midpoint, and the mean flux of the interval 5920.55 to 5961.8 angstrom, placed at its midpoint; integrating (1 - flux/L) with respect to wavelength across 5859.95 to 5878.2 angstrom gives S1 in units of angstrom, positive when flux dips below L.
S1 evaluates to 1.0 angstrom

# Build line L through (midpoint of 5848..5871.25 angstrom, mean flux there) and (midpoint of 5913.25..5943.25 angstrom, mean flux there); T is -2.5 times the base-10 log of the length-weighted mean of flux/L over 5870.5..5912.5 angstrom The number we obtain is 0.07 mag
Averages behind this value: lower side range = 11.2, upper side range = 11.5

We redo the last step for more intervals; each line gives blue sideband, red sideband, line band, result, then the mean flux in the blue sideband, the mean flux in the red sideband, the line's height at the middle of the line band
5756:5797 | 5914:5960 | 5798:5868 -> 0.05 mag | 12.3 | 11.4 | 12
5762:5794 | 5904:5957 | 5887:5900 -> 0.12 mag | 12.3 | 11.3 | 11.6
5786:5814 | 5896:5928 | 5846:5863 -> 0.01 mag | 12.1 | 11.2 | 11.7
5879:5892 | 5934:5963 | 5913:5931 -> -0.08 mag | 10.6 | 11.2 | 11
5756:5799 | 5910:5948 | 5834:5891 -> 0.05 mag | 12.3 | 11.5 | 11.8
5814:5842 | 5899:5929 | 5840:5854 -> -0.06 mag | 11.3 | 11.3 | 11.3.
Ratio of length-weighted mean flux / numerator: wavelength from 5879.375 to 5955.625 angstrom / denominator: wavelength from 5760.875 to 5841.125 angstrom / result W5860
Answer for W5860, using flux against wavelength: 0.93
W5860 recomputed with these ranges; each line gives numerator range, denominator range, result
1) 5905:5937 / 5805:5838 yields 1.01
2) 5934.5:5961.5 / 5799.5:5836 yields 0.99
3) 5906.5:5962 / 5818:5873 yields 1.00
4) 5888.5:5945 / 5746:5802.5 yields 0.91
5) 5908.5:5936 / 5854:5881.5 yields 1.06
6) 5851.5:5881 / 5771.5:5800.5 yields 0.88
